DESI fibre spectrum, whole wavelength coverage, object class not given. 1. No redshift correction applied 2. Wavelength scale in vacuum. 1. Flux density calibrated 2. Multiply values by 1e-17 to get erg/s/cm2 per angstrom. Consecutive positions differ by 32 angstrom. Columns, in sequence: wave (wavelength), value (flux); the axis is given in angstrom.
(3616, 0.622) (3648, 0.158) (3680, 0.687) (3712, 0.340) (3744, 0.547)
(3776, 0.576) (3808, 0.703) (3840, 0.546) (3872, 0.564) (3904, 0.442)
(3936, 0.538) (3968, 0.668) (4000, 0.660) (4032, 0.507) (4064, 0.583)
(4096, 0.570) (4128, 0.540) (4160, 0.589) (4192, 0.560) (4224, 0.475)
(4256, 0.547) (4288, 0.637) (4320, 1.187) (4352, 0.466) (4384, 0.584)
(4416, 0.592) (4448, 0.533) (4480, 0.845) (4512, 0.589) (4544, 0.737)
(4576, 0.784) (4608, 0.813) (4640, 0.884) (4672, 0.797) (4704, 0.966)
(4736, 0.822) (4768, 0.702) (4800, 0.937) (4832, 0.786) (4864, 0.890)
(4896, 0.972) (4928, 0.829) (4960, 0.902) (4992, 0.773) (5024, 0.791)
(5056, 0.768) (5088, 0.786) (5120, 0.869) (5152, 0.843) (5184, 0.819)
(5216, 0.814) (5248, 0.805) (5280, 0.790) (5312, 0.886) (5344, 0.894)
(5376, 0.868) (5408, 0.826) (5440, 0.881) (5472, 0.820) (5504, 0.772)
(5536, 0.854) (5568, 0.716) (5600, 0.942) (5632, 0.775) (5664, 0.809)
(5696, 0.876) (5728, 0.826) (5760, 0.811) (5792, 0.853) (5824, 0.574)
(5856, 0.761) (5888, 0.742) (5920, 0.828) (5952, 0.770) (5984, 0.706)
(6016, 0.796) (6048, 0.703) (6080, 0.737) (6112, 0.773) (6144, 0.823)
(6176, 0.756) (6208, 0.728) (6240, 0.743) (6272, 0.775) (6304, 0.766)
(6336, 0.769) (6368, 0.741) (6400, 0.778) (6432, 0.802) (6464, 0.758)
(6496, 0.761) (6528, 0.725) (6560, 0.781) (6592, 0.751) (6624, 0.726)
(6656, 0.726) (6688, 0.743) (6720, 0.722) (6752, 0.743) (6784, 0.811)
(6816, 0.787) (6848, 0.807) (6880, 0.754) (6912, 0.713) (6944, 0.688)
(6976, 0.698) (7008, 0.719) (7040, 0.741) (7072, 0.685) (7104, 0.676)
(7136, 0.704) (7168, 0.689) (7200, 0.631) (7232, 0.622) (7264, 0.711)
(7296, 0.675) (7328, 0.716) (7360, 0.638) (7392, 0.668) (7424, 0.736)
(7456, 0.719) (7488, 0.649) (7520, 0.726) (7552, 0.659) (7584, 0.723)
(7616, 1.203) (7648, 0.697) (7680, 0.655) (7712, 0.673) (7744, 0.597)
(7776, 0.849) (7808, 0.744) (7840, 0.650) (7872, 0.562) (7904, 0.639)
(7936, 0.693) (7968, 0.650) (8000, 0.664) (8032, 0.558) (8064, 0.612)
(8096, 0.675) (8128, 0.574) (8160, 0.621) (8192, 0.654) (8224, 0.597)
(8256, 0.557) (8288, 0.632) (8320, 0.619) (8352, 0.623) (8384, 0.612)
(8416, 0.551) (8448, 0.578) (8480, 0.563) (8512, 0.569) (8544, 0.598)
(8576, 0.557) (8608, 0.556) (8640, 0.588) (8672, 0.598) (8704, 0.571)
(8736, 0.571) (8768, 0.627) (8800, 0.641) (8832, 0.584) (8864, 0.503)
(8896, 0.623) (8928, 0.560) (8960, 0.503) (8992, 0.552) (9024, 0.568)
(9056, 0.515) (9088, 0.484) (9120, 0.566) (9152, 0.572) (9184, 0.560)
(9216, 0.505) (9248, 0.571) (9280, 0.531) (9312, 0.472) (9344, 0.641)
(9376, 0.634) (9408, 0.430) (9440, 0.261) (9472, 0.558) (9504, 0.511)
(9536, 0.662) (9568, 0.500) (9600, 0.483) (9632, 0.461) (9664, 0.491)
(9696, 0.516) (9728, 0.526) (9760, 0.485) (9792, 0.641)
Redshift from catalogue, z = 0.159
